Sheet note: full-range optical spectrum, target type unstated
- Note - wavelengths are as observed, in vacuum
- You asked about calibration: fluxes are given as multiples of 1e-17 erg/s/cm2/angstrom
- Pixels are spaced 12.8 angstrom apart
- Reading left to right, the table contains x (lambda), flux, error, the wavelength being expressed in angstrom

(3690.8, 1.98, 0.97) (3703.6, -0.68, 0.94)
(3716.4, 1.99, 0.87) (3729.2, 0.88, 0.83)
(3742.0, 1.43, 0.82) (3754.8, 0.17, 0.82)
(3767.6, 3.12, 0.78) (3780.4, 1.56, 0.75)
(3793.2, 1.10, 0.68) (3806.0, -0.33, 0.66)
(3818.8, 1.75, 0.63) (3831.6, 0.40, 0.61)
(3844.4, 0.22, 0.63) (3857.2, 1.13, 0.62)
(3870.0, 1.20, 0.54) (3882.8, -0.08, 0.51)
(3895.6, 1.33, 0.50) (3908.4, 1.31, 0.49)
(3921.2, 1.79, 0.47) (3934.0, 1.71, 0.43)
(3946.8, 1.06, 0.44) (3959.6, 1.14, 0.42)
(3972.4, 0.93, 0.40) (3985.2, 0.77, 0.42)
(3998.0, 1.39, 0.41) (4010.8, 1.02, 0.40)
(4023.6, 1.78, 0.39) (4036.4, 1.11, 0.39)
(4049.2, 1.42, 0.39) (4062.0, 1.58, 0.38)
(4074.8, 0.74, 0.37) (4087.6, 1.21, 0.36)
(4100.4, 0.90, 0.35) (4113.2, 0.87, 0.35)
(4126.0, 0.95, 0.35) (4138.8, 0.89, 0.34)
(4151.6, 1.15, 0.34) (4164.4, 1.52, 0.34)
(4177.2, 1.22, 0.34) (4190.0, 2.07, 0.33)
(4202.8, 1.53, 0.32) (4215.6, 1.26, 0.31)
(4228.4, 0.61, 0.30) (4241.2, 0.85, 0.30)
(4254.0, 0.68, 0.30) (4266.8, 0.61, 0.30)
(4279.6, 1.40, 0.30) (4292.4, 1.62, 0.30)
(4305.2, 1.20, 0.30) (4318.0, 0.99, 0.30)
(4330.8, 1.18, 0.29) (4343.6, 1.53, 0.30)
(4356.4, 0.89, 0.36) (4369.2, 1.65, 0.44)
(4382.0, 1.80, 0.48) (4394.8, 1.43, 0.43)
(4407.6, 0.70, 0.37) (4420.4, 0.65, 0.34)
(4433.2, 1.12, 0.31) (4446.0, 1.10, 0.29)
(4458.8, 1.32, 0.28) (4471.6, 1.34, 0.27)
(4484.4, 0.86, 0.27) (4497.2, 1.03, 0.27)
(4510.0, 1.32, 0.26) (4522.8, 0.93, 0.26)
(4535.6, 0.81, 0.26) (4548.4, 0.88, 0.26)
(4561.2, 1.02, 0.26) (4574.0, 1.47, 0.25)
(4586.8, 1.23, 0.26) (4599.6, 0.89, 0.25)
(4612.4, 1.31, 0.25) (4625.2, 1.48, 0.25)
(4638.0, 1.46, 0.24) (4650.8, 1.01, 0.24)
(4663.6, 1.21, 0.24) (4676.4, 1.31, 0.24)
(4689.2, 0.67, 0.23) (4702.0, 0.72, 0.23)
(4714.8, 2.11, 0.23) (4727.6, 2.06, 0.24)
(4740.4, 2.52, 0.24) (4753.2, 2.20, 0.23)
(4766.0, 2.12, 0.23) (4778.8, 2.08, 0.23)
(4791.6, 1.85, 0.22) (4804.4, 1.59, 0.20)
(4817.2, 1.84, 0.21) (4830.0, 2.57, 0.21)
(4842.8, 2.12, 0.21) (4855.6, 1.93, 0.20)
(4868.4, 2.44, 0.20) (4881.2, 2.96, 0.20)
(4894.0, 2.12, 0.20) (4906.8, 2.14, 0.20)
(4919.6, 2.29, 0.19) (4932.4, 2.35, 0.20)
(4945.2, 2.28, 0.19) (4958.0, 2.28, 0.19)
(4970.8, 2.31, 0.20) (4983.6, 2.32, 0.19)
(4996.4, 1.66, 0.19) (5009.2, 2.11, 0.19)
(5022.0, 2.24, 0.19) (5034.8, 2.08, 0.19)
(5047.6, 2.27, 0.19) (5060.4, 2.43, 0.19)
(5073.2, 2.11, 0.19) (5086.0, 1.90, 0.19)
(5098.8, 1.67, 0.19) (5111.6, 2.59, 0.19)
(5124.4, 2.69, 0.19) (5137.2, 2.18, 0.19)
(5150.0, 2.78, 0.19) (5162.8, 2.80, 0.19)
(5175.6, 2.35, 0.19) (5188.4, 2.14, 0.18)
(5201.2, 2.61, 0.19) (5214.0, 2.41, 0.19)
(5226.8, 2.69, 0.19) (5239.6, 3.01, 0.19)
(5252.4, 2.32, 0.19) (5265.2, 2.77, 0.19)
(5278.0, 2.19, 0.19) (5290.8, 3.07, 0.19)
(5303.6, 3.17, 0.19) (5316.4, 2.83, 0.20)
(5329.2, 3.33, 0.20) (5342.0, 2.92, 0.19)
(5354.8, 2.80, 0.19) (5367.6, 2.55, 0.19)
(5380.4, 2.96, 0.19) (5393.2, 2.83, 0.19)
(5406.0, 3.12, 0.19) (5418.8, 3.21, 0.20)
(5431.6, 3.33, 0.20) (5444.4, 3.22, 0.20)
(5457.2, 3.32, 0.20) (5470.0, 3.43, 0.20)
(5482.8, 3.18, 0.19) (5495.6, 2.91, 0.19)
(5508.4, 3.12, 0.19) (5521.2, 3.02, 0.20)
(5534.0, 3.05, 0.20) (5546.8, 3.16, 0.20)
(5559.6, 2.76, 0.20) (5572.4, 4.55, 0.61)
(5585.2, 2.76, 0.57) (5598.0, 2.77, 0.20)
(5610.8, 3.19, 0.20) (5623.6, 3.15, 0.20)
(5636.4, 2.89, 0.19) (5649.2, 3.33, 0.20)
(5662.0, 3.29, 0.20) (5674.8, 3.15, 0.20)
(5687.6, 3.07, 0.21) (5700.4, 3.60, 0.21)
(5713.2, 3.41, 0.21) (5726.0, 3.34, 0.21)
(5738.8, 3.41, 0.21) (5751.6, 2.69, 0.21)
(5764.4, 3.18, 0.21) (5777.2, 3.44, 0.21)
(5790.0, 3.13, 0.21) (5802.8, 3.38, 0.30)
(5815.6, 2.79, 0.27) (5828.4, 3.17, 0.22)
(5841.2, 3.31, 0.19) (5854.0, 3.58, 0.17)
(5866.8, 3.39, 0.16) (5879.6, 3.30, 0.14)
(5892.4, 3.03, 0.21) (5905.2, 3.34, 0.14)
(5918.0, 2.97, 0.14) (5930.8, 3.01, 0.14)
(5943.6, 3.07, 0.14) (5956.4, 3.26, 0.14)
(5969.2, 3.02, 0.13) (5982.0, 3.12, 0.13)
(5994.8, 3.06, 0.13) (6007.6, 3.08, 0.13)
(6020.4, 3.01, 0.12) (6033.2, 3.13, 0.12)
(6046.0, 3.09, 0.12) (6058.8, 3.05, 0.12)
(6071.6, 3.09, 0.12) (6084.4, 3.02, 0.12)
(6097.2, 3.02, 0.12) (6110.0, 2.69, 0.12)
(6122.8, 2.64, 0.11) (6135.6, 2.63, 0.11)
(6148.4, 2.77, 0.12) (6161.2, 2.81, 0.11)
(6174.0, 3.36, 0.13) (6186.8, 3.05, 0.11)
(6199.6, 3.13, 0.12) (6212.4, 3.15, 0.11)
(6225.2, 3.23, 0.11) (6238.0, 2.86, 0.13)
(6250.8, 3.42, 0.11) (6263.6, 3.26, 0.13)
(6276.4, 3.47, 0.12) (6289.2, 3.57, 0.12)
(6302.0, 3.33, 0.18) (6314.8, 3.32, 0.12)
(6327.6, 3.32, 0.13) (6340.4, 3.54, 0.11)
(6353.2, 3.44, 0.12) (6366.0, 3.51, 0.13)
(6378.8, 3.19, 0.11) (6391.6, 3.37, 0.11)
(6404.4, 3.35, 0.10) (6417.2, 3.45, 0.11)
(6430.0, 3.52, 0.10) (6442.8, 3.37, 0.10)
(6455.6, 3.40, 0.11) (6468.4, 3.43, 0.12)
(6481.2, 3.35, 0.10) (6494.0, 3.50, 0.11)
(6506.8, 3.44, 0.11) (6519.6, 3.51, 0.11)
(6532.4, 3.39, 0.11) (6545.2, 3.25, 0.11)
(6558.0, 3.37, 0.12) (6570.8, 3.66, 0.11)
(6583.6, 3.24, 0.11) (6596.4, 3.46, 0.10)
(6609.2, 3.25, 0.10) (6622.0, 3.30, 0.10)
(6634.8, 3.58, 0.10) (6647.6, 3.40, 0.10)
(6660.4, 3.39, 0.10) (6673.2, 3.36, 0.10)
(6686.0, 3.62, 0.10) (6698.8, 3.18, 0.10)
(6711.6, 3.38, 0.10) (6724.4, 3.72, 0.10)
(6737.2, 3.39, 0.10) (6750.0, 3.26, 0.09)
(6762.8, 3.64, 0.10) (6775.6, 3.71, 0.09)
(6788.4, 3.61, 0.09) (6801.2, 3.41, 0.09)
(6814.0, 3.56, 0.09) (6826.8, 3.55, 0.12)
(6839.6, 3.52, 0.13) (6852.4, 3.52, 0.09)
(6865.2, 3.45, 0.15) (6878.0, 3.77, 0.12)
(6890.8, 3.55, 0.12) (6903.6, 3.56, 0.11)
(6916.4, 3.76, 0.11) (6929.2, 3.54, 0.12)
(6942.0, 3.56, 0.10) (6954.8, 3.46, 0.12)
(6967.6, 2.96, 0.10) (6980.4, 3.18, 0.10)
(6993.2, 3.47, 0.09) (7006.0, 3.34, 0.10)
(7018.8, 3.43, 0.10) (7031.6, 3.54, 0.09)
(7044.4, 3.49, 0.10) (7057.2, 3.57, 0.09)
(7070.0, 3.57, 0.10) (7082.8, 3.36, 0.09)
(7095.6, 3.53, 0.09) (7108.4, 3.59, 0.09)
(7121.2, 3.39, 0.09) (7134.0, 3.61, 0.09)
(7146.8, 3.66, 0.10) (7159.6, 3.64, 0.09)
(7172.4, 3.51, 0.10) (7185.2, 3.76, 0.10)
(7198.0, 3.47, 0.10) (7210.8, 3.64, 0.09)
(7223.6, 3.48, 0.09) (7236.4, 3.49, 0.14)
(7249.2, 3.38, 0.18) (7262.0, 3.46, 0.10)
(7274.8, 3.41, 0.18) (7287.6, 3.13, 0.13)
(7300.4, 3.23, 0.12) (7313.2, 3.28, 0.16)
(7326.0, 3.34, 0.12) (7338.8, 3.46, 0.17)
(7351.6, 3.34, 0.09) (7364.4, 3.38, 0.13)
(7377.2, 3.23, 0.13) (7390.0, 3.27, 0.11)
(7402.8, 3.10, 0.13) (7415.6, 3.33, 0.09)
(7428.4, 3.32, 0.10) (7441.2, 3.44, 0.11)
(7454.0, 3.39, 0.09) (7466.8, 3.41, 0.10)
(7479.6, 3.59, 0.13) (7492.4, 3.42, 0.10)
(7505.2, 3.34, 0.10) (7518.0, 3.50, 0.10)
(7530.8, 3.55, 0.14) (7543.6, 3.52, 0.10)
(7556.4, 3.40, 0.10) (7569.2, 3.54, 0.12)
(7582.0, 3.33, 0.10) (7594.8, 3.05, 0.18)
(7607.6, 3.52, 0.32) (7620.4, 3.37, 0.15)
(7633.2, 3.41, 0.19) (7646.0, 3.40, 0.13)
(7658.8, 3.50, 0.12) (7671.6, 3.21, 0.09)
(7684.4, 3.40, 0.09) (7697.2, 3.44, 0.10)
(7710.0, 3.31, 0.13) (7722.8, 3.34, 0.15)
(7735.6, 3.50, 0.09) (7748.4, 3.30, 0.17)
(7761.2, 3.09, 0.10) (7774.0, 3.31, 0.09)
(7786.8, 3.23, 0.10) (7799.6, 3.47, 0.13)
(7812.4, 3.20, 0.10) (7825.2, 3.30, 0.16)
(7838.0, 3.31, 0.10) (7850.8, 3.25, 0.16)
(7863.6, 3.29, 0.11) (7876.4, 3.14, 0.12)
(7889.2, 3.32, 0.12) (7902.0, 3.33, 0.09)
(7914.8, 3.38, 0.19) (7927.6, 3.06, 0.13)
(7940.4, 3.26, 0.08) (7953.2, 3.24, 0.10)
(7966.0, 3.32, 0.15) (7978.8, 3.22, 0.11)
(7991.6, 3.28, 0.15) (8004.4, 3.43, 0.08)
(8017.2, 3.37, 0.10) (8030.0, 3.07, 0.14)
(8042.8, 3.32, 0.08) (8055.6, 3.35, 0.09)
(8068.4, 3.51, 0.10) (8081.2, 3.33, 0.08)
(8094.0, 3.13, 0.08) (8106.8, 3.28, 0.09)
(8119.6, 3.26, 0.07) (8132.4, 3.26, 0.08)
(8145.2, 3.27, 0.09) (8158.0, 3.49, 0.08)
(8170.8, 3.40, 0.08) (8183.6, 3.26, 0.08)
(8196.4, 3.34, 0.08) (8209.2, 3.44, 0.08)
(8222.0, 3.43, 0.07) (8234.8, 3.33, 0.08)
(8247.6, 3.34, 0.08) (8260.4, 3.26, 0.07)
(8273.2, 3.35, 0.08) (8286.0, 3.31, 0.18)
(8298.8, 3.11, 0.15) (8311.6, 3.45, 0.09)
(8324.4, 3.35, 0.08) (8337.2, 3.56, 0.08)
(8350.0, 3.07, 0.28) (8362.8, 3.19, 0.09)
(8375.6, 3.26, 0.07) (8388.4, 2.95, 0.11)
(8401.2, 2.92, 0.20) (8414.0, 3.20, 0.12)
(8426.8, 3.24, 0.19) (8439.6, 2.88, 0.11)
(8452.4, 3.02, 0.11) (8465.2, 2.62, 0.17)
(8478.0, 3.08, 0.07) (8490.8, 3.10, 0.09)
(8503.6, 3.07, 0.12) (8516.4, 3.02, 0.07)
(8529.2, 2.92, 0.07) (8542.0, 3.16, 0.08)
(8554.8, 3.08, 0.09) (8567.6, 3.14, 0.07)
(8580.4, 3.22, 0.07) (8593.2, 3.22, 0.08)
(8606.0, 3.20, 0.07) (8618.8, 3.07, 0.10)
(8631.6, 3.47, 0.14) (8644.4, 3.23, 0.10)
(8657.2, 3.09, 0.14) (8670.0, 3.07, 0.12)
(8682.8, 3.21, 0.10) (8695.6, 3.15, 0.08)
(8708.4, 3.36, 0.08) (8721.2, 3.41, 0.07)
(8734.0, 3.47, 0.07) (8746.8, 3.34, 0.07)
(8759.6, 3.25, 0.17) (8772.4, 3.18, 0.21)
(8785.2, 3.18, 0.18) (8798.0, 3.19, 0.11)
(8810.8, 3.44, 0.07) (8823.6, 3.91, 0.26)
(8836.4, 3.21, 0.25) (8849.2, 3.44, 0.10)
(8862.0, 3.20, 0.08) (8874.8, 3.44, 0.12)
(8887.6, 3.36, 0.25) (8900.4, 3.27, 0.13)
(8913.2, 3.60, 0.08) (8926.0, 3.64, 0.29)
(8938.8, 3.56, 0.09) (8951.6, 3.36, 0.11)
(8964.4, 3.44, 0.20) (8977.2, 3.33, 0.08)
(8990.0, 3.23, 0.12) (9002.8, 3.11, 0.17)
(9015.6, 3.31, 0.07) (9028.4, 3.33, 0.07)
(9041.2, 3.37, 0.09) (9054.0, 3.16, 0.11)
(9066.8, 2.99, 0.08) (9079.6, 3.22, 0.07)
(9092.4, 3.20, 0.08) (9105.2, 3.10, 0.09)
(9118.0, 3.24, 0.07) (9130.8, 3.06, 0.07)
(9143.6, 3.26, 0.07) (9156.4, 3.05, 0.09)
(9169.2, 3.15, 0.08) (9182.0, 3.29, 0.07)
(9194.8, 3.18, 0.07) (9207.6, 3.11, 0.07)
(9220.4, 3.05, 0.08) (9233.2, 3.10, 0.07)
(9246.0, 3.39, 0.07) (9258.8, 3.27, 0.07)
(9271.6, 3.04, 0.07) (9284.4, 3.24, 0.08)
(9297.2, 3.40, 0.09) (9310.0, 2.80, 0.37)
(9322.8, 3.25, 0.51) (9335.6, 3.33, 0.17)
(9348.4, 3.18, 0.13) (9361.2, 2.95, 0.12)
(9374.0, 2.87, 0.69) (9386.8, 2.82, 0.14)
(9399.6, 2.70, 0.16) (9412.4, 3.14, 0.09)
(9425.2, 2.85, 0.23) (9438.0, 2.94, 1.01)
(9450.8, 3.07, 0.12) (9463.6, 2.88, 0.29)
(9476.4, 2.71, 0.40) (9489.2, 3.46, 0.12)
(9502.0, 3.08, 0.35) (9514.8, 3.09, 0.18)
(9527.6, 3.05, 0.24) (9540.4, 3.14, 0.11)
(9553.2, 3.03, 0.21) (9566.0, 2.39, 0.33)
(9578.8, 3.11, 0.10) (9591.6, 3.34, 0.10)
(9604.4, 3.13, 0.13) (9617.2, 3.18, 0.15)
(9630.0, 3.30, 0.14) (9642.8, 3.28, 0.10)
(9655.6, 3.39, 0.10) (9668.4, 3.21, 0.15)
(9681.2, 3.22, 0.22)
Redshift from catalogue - 0.18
